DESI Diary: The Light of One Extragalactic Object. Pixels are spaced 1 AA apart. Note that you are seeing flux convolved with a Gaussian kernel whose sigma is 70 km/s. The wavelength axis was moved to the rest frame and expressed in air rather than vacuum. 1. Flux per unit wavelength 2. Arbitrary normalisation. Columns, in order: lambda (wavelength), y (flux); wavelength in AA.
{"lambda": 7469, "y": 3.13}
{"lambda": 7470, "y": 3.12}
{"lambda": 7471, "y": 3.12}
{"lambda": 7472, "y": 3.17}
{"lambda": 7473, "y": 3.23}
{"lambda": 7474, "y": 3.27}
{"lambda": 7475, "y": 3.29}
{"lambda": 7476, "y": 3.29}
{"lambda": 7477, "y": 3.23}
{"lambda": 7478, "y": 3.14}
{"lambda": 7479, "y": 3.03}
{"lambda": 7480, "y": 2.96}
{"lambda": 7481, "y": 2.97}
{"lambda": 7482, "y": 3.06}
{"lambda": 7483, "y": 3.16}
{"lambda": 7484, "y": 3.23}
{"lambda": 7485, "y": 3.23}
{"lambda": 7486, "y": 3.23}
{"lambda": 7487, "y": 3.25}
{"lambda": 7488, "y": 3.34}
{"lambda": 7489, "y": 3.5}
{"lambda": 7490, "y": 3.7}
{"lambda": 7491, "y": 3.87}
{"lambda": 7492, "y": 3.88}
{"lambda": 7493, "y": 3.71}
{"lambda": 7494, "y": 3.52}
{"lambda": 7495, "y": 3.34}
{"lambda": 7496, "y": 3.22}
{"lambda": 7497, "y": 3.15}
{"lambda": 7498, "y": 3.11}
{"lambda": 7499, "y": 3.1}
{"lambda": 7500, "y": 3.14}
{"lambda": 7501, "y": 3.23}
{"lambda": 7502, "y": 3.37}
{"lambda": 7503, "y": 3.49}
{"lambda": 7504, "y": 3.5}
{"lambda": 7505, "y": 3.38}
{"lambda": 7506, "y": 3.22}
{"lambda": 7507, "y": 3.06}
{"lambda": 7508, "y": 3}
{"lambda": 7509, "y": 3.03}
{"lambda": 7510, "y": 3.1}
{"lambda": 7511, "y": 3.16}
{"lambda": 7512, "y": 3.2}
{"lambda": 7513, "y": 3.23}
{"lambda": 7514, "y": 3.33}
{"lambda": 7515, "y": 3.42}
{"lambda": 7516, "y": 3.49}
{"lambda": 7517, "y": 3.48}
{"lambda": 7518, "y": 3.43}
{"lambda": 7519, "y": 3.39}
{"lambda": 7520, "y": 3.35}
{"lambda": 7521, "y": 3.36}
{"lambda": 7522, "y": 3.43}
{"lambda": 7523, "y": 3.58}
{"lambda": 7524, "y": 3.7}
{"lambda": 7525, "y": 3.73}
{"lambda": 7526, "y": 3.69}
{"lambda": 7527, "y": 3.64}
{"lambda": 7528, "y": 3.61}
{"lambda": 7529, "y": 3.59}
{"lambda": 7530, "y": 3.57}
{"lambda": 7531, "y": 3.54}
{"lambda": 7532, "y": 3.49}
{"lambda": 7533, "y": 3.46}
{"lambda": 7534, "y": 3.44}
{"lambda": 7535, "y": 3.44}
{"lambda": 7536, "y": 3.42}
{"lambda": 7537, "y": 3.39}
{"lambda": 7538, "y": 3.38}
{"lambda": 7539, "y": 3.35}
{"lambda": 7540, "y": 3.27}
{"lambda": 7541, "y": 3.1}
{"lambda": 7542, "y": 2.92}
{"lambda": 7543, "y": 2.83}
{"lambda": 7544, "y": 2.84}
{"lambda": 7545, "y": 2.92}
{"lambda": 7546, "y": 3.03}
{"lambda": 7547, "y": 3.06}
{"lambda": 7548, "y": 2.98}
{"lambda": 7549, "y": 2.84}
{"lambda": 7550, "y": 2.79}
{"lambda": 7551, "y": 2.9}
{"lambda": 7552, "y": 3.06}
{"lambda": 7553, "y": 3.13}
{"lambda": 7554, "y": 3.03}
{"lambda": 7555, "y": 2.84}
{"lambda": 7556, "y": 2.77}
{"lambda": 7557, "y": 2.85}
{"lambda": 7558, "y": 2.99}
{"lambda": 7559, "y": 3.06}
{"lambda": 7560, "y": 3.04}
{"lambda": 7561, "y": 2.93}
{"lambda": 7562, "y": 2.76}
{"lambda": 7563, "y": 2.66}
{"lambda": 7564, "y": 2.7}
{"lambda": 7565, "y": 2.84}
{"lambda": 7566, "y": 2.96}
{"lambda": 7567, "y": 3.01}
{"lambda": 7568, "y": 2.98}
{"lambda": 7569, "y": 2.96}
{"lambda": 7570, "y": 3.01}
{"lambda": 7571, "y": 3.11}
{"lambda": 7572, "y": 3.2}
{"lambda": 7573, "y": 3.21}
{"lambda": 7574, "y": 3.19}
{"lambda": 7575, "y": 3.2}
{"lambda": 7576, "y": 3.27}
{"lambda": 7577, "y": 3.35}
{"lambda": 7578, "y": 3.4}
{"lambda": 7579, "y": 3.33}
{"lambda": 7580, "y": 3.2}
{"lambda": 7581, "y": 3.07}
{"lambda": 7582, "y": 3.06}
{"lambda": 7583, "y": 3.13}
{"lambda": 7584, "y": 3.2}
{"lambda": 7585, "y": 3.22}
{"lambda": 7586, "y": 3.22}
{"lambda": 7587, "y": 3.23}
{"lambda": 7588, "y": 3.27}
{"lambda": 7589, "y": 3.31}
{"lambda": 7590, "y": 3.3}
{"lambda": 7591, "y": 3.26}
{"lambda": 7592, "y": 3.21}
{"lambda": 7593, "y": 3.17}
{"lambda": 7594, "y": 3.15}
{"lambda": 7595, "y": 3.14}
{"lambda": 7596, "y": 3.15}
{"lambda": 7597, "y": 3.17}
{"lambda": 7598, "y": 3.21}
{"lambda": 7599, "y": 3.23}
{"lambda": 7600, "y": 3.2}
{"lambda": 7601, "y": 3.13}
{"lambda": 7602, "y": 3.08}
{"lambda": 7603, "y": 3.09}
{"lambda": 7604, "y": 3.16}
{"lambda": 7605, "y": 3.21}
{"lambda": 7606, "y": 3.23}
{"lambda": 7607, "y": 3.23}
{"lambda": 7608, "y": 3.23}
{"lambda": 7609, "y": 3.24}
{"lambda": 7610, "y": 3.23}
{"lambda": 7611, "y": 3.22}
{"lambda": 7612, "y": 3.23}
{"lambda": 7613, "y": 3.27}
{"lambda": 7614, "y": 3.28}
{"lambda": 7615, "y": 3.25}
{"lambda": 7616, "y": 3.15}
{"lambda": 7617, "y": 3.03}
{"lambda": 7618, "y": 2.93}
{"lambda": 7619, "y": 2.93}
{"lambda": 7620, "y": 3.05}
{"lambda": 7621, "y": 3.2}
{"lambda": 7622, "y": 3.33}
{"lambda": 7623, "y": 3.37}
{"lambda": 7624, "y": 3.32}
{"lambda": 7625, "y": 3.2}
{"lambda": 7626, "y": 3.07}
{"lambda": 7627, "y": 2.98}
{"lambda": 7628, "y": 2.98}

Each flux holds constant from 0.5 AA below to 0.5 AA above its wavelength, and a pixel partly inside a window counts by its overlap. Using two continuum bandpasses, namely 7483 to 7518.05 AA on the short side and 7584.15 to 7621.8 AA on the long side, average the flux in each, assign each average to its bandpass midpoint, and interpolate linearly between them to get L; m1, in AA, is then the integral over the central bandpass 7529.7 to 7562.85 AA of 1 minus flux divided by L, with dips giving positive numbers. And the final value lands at 1.7 AA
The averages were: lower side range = 3.33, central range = 3.1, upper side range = 3.19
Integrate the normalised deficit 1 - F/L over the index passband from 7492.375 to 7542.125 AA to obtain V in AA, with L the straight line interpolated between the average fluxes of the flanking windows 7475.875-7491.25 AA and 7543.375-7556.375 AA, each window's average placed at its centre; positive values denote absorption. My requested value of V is -4.51 AA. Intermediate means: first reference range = 3.25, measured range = 3.37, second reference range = 2.94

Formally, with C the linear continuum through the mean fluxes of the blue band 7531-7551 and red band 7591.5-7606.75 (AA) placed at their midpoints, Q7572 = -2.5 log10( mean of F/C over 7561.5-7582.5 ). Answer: 0.03 mag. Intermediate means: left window 3.16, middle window 3.07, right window 3.17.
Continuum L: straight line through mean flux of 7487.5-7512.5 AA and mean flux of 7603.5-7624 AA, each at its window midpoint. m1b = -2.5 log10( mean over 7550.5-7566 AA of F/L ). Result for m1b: 0.13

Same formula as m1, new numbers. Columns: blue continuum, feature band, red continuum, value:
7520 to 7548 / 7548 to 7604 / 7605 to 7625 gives 3.2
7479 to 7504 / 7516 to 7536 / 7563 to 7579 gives -1.9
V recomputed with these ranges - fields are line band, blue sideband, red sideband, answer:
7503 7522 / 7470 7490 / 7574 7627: -0.54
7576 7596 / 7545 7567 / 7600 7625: -1.07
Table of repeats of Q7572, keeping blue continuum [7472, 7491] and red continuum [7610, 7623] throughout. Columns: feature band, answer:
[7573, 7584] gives -0.01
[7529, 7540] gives -0.08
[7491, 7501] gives -0.04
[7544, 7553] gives 0.09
